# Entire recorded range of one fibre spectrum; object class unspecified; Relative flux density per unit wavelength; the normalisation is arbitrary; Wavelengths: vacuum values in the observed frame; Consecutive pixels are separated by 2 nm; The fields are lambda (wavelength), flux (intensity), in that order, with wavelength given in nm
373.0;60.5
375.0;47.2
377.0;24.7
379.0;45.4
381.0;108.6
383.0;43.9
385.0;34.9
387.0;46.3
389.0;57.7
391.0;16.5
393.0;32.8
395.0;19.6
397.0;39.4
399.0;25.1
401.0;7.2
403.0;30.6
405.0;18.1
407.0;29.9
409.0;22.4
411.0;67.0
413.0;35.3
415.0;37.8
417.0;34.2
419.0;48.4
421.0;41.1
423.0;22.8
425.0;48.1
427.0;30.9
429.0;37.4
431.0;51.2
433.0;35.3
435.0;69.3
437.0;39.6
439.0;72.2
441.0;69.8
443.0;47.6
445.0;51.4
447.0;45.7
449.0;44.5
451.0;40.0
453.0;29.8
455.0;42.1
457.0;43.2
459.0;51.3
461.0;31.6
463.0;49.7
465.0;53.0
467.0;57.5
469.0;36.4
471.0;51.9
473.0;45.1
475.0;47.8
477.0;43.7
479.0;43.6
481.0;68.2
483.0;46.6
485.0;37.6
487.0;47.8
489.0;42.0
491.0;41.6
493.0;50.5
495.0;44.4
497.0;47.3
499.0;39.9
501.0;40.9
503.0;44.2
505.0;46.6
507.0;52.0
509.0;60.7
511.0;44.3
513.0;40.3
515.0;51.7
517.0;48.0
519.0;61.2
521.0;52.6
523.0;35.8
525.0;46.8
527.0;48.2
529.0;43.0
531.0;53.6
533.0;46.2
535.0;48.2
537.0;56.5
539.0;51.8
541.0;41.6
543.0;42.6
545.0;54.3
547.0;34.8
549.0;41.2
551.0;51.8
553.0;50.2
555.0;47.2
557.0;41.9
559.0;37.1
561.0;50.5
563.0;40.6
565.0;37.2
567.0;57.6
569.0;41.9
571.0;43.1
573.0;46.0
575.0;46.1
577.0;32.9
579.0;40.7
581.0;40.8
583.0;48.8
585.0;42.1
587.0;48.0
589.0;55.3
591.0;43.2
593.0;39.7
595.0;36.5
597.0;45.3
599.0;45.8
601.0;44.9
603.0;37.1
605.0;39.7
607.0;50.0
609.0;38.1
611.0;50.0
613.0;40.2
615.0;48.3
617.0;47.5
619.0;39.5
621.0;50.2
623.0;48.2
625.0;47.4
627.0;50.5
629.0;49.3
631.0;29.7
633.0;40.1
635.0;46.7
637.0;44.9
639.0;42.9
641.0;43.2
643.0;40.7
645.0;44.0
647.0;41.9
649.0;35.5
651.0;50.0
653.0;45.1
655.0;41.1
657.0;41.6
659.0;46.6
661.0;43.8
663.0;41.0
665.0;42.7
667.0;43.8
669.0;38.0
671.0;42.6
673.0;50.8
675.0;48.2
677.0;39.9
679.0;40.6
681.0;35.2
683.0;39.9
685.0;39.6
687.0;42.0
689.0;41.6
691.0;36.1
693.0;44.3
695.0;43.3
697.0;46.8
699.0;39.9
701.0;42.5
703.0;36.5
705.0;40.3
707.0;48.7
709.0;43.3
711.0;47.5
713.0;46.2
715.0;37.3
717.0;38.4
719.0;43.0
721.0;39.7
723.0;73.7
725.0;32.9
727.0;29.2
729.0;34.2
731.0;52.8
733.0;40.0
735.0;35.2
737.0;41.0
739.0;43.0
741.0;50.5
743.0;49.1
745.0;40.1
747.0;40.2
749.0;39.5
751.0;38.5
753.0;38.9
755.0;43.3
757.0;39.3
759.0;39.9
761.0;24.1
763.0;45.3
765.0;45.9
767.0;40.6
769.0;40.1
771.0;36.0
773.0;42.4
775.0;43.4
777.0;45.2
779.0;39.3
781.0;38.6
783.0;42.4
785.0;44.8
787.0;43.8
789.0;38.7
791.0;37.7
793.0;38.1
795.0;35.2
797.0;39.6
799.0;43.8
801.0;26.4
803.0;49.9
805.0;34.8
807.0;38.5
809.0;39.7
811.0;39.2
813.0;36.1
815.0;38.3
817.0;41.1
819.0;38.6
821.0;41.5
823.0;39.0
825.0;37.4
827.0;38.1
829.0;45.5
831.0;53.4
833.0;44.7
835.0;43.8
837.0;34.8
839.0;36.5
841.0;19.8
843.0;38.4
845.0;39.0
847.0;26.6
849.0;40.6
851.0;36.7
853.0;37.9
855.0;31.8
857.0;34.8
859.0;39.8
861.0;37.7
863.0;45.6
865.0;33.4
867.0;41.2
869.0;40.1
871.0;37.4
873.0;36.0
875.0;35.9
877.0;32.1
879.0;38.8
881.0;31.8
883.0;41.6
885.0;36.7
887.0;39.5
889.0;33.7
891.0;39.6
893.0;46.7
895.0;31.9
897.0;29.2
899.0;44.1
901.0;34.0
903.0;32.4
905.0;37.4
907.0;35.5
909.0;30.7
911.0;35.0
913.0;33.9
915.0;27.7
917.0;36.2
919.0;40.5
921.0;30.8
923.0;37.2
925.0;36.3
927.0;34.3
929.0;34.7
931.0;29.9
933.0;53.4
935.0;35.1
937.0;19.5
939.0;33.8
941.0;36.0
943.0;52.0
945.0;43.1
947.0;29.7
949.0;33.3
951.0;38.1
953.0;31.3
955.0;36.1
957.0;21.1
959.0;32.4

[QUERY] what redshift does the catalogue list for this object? 0.10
